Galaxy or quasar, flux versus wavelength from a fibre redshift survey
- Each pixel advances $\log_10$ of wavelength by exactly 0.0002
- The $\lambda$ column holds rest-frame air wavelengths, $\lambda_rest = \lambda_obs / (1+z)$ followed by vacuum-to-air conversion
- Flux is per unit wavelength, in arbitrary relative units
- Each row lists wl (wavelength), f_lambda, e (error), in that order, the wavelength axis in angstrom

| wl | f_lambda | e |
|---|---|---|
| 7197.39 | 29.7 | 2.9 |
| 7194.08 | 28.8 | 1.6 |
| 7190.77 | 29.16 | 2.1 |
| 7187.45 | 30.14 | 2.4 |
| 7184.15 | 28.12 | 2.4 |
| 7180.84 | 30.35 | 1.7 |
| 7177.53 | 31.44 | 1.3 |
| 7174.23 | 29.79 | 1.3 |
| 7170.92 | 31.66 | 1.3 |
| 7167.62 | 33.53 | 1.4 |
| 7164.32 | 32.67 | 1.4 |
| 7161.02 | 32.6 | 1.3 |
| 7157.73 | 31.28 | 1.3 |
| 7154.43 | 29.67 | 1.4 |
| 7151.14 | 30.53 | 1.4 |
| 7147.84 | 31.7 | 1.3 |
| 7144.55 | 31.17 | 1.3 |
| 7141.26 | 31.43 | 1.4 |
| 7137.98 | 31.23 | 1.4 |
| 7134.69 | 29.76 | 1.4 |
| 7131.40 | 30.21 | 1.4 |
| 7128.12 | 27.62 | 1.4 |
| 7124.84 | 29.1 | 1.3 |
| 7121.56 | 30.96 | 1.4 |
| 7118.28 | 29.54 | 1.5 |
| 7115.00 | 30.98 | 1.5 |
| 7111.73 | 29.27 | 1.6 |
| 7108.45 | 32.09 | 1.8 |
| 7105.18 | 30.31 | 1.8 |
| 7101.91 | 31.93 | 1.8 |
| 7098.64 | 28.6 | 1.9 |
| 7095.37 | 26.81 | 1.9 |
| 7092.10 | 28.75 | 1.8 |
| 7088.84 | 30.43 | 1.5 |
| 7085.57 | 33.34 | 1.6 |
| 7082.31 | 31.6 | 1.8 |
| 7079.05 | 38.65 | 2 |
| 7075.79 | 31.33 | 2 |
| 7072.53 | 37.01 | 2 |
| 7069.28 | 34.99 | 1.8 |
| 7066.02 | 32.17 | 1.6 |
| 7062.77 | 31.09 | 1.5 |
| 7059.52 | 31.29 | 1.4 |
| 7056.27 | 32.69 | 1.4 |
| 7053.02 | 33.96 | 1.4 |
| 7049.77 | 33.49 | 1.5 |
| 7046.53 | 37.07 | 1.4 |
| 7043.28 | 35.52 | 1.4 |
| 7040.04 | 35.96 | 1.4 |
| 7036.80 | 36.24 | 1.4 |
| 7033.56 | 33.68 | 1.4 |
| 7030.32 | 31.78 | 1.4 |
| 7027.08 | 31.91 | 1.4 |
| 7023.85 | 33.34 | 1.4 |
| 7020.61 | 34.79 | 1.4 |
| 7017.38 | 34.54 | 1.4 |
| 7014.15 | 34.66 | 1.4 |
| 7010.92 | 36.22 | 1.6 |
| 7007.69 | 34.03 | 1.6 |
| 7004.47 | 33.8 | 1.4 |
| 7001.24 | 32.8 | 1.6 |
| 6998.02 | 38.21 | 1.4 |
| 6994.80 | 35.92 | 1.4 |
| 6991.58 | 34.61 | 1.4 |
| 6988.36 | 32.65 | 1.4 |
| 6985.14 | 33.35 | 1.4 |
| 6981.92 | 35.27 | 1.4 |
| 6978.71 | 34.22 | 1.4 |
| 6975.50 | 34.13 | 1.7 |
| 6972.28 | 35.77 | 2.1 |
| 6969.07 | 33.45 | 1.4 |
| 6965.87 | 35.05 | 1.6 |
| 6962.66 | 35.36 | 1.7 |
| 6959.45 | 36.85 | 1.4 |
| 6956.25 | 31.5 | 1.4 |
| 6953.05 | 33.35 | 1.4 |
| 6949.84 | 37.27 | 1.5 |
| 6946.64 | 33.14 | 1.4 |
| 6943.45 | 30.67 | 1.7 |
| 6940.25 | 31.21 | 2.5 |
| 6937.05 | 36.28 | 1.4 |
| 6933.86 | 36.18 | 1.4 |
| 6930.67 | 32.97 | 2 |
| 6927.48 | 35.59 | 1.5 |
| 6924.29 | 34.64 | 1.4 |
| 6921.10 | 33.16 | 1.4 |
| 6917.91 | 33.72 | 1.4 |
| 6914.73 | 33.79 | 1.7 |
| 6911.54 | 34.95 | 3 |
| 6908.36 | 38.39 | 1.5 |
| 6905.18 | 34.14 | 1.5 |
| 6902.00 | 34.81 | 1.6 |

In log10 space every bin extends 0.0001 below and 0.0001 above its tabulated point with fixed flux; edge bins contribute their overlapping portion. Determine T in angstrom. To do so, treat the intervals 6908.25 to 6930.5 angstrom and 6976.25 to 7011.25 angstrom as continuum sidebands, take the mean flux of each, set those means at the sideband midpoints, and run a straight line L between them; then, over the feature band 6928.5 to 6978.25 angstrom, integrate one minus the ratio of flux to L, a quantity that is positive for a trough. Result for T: 0.46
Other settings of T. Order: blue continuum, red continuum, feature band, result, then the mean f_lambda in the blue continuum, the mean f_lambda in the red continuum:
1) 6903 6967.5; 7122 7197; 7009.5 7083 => -3.7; 34.4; 30.5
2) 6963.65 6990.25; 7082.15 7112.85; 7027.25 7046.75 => -1.5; 34.3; 30.3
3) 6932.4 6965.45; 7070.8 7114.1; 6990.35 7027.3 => -1.8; 34.2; 31.5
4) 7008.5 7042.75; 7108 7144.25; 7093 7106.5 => 0.8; 34.3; 30.2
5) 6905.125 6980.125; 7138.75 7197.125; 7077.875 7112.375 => 1.0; 34.4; 30.8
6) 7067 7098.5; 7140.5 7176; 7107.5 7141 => 1.9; 32.3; 31.5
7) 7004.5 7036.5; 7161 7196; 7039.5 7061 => -0.6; 34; 30.7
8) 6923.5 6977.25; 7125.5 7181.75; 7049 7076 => -0.6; 34.3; 31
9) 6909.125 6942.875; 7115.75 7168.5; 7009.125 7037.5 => -1.2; 34.2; 30.8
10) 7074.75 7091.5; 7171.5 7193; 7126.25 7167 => 0.1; 32.9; 29.9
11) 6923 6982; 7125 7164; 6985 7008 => -0.7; 34.3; 30.7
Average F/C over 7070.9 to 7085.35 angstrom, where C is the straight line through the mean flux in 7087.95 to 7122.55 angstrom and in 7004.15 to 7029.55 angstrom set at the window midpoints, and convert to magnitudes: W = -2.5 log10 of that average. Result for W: -0.11 mag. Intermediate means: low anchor 34.1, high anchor 29.9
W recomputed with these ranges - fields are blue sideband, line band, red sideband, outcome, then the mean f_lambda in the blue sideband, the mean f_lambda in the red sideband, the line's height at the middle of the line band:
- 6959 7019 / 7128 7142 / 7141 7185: 0.05 mag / 34.7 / 31.2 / 31.8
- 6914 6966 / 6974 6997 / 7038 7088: -0.01 mag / 34.1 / 34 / 34.1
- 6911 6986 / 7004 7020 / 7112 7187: -0.05 mag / 34.2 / 30.7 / 33.1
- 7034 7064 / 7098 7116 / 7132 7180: 0.07 mag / 34.2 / 31.3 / 32.6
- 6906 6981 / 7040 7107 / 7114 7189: -0.02 mag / 34.4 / 30.7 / 32.1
